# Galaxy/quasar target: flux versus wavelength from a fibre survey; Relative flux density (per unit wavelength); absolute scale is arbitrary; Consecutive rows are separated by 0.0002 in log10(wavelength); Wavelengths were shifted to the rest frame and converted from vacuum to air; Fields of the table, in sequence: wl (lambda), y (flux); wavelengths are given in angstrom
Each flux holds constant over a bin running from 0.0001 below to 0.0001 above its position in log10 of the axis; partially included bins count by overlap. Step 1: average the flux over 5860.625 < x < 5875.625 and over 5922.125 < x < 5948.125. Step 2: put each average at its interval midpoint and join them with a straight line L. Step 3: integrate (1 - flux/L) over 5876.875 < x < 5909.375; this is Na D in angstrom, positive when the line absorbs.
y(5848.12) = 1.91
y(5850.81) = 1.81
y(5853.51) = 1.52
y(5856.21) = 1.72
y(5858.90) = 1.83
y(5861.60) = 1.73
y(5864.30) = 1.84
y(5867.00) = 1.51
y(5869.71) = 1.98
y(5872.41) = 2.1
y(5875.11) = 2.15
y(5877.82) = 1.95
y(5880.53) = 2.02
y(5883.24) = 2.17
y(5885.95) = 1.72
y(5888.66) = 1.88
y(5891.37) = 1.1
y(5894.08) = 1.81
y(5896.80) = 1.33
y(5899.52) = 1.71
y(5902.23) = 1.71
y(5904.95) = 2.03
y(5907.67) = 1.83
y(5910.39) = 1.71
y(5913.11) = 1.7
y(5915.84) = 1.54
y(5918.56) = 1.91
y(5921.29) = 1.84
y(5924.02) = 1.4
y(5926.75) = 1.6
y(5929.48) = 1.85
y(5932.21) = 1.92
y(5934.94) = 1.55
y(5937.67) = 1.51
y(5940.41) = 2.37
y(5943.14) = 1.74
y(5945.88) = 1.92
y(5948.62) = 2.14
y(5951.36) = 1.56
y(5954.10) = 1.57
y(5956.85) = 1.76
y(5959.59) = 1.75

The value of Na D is 1.2 angstrom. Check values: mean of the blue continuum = 1.87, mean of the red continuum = 1.78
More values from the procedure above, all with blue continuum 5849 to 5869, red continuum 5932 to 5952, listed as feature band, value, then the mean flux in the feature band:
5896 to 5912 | 0.5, 1.73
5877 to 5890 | -1.4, 1.95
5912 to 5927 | 1.2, 1.67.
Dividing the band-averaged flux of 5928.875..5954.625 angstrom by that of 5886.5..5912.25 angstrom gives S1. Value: 1.08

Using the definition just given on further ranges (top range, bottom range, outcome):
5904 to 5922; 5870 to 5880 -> 0.87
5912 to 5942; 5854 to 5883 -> 0.93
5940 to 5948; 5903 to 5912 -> 1.07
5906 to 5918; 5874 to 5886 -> 0.85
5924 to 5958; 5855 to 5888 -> 0.94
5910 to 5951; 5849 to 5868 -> 1.03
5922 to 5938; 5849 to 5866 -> 0.95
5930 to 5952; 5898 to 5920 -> 1.05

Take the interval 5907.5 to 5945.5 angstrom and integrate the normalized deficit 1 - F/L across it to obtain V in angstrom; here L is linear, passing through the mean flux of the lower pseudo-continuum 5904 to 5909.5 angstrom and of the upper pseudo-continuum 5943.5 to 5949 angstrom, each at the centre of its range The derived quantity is 3.6 angstrom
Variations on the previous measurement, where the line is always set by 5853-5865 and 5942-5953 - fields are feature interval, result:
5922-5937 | 1.2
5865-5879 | -1.5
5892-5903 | 1.1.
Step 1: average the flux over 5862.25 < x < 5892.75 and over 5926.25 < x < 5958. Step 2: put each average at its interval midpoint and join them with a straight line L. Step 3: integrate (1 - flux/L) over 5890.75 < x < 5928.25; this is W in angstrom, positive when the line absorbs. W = 3.2 angstrom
